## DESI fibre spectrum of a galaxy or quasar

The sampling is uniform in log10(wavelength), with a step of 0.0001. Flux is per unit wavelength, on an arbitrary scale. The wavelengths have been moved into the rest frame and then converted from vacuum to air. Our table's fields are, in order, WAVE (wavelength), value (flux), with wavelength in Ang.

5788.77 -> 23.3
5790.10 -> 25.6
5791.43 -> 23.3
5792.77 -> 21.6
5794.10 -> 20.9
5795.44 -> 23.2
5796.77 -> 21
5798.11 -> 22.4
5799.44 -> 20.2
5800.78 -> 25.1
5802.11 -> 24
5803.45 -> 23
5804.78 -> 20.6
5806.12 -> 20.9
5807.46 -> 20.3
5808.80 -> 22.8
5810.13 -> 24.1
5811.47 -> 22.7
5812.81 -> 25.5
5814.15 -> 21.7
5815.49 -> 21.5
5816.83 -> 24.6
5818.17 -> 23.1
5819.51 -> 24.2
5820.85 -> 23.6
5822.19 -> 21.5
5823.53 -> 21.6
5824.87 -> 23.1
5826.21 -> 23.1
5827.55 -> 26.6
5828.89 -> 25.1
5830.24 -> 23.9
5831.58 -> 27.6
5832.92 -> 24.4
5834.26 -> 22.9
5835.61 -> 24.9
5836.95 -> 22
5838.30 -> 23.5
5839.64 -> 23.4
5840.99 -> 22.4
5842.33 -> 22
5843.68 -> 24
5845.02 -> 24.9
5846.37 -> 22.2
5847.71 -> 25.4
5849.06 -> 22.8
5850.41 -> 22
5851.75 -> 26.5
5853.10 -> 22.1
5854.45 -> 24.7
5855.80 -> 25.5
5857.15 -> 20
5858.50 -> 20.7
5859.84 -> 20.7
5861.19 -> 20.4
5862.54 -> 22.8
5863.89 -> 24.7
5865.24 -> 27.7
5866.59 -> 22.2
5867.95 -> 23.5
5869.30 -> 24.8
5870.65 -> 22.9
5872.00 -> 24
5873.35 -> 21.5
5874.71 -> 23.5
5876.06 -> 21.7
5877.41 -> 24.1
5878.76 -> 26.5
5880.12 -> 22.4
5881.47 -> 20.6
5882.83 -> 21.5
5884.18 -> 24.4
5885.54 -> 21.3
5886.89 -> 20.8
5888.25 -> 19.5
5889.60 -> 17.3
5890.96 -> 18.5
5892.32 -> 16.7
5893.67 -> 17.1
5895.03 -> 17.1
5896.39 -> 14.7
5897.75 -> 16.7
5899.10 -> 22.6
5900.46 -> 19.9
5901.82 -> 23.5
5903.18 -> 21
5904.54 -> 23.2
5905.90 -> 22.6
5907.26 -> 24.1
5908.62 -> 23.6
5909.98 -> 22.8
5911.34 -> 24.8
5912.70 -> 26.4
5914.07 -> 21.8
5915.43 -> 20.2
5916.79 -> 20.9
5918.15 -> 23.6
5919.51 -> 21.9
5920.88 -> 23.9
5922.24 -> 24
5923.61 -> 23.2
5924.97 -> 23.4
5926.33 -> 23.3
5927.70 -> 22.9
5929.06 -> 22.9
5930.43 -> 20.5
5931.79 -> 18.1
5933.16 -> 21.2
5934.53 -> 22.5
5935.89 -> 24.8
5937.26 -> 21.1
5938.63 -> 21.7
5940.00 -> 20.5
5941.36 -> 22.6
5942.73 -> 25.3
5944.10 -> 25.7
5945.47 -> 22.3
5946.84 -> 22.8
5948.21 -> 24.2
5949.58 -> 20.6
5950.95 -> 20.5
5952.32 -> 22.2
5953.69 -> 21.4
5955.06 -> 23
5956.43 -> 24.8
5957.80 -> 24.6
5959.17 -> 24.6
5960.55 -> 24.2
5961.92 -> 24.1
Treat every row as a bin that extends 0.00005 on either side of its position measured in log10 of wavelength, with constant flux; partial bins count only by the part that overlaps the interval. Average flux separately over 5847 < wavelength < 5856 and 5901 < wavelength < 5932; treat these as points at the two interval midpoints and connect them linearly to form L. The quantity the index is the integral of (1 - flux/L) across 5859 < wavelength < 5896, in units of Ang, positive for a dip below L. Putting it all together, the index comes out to 2.9 Ang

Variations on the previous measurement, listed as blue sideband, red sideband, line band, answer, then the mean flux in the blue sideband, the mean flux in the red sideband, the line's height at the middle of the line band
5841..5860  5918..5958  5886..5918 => 2.9 Ang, 23.2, 22.6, 22.8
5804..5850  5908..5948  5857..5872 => 0.1 Ang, 23.3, 22.7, 23.1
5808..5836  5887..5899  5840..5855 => -1.4 Ang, 23.7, 17.6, 21.5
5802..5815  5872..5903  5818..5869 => -4.3 Ang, 22.5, 20.6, 21.7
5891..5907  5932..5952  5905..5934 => -2.4 Ang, 19.6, 22.4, 21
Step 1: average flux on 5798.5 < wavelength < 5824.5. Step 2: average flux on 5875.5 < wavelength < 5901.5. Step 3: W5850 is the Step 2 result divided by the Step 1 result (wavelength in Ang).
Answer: 0.9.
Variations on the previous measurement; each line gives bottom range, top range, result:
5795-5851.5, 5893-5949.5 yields 0.95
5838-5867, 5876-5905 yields 0.88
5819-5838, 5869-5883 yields 0.97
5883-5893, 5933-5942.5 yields 1.12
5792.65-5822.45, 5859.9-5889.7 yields 1.01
